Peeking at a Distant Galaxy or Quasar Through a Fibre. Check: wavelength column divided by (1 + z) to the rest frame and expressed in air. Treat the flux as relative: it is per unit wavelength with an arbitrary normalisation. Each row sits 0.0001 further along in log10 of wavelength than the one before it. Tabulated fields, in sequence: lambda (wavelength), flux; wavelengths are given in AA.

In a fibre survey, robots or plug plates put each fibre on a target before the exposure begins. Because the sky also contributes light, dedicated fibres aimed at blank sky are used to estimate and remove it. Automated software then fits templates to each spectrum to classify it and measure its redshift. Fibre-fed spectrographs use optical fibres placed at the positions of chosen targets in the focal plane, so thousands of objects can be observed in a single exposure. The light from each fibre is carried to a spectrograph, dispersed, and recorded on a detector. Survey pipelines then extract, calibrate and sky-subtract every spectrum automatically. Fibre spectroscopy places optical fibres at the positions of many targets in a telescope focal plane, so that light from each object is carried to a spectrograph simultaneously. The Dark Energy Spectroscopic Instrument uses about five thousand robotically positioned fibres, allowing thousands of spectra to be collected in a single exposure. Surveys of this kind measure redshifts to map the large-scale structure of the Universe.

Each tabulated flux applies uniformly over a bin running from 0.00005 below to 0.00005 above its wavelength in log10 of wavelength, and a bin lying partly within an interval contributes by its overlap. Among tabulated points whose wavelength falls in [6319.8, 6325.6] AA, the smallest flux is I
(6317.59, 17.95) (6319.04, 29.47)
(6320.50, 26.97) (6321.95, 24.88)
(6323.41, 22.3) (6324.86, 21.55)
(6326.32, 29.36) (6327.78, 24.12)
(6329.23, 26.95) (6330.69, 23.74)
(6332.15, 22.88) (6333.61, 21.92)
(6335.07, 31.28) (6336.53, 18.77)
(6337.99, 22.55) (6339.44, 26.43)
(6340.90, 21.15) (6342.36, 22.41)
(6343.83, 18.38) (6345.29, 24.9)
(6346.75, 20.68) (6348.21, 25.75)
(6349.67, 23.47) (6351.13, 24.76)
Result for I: 21.55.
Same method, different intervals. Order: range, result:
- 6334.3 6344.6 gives 18.38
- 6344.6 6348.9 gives 20.68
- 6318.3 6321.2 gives 26.97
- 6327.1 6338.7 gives 18.77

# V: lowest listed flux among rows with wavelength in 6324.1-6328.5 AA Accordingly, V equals 21.55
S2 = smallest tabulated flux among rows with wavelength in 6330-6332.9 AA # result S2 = 22.88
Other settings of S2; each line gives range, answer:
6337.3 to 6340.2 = 22.55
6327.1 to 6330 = 24.12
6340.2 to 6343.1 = 21.15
